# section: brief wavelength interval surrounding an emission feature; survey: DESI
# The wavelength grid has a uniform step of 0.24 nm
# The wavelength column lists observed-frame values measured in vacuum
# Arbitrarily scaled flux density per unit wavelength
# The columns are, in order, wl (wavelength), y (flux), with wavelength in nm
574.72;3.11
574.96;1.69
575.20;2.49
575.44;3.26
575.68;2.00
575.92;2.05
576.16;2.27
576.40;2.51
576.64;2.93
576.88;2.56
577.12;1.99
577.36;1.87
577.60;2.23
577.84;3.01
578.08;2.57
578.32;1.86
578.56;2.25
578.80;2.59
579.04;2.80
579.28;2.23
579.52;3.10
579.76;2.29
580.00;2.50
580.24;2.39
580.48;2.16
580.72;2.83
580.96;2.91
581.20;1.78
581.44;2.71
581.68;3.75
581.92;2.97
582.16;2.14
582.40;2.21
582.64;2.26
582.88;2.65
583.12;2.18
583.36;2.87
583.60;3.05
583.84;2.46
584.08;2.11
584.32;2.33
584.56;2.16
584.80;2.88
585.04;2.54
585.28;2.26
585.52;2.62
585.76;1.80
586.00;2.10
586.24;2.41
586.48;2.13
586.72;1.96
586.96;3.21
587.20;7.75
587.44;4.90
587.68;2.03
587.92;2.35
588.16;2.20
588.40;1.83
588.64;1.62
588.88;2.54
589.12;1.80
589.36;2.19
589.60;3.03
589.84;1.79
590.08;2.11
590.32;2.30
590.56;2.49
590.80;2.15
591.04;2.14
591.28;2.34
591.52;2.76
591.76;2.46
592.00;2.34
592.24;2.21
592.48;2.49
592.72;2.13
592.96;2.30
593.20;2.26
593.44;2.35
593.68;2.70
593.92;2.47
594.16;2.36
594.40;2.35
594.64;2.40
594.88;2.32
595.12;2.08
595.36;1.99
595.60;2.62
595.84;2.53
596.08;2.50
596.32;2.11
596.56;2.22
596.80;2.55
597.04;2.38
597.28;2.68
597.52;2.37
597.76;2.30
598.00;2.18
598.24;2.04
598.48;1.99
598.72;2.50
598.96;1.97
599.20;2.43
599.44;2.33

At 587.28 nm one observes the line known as [O III] 5007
